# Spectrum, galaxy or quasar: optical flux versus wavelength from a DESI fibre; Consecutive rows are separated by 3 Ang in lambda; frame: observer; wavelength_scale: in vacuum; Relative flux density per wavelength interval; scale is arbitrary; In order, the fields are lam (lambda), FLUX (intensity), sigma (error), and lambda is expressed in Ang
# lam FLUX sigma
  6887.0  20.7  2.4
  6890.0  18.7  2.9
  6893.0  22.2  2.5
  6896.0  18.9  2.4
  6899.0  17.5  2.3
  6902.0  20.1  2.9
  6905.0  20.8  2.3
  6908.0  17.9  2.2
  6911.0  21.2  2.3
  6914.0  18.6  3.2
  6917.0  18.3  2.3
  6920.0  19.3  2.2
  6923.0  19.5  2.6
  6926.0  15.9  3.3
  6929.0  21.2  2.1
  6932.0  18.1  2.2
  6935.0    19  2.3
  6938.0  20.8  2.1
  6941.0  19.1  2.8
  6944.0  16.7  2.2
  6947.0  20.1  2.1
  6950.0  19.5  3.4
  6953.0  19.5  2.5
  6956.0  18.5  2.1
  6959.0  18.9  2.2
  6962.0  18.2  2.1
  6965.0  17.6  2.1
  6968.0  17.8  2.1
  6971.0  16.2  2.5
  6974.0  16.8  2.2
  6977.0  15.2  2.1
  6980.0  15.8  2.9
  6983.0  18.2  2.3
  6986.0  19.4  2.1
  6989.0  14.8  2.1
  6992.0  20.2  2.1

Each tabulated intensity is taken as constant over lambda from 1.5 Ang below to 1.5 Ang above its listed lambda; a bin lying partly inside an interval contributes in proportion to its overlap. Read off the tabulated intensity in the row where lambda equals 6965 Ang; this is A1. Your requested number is 17.6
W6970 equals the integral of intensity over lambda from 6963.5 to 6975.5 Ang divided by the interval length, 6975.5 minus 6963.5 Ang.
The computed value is 17.1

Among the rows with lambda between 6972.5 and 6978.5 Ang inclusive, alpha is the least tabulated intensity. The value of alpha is 15.2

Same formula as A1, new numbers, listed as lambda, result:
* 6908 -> 17.9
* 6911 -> 21.2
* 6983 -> 18.2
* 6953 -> 19.5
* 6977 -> 15.2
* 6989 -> 14.8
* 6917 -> 18.3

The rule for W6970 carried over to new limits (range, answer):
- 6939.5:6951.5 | 18.9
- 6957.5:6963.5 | 18.5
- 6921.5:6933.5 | 18.7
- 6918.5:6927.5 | 18.2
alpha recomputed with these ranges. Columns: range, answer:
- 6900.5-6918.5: 17.9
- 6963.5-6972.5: 16.2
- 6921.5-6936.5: 15.9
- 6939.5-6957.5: 16.7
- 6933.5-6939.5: 19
